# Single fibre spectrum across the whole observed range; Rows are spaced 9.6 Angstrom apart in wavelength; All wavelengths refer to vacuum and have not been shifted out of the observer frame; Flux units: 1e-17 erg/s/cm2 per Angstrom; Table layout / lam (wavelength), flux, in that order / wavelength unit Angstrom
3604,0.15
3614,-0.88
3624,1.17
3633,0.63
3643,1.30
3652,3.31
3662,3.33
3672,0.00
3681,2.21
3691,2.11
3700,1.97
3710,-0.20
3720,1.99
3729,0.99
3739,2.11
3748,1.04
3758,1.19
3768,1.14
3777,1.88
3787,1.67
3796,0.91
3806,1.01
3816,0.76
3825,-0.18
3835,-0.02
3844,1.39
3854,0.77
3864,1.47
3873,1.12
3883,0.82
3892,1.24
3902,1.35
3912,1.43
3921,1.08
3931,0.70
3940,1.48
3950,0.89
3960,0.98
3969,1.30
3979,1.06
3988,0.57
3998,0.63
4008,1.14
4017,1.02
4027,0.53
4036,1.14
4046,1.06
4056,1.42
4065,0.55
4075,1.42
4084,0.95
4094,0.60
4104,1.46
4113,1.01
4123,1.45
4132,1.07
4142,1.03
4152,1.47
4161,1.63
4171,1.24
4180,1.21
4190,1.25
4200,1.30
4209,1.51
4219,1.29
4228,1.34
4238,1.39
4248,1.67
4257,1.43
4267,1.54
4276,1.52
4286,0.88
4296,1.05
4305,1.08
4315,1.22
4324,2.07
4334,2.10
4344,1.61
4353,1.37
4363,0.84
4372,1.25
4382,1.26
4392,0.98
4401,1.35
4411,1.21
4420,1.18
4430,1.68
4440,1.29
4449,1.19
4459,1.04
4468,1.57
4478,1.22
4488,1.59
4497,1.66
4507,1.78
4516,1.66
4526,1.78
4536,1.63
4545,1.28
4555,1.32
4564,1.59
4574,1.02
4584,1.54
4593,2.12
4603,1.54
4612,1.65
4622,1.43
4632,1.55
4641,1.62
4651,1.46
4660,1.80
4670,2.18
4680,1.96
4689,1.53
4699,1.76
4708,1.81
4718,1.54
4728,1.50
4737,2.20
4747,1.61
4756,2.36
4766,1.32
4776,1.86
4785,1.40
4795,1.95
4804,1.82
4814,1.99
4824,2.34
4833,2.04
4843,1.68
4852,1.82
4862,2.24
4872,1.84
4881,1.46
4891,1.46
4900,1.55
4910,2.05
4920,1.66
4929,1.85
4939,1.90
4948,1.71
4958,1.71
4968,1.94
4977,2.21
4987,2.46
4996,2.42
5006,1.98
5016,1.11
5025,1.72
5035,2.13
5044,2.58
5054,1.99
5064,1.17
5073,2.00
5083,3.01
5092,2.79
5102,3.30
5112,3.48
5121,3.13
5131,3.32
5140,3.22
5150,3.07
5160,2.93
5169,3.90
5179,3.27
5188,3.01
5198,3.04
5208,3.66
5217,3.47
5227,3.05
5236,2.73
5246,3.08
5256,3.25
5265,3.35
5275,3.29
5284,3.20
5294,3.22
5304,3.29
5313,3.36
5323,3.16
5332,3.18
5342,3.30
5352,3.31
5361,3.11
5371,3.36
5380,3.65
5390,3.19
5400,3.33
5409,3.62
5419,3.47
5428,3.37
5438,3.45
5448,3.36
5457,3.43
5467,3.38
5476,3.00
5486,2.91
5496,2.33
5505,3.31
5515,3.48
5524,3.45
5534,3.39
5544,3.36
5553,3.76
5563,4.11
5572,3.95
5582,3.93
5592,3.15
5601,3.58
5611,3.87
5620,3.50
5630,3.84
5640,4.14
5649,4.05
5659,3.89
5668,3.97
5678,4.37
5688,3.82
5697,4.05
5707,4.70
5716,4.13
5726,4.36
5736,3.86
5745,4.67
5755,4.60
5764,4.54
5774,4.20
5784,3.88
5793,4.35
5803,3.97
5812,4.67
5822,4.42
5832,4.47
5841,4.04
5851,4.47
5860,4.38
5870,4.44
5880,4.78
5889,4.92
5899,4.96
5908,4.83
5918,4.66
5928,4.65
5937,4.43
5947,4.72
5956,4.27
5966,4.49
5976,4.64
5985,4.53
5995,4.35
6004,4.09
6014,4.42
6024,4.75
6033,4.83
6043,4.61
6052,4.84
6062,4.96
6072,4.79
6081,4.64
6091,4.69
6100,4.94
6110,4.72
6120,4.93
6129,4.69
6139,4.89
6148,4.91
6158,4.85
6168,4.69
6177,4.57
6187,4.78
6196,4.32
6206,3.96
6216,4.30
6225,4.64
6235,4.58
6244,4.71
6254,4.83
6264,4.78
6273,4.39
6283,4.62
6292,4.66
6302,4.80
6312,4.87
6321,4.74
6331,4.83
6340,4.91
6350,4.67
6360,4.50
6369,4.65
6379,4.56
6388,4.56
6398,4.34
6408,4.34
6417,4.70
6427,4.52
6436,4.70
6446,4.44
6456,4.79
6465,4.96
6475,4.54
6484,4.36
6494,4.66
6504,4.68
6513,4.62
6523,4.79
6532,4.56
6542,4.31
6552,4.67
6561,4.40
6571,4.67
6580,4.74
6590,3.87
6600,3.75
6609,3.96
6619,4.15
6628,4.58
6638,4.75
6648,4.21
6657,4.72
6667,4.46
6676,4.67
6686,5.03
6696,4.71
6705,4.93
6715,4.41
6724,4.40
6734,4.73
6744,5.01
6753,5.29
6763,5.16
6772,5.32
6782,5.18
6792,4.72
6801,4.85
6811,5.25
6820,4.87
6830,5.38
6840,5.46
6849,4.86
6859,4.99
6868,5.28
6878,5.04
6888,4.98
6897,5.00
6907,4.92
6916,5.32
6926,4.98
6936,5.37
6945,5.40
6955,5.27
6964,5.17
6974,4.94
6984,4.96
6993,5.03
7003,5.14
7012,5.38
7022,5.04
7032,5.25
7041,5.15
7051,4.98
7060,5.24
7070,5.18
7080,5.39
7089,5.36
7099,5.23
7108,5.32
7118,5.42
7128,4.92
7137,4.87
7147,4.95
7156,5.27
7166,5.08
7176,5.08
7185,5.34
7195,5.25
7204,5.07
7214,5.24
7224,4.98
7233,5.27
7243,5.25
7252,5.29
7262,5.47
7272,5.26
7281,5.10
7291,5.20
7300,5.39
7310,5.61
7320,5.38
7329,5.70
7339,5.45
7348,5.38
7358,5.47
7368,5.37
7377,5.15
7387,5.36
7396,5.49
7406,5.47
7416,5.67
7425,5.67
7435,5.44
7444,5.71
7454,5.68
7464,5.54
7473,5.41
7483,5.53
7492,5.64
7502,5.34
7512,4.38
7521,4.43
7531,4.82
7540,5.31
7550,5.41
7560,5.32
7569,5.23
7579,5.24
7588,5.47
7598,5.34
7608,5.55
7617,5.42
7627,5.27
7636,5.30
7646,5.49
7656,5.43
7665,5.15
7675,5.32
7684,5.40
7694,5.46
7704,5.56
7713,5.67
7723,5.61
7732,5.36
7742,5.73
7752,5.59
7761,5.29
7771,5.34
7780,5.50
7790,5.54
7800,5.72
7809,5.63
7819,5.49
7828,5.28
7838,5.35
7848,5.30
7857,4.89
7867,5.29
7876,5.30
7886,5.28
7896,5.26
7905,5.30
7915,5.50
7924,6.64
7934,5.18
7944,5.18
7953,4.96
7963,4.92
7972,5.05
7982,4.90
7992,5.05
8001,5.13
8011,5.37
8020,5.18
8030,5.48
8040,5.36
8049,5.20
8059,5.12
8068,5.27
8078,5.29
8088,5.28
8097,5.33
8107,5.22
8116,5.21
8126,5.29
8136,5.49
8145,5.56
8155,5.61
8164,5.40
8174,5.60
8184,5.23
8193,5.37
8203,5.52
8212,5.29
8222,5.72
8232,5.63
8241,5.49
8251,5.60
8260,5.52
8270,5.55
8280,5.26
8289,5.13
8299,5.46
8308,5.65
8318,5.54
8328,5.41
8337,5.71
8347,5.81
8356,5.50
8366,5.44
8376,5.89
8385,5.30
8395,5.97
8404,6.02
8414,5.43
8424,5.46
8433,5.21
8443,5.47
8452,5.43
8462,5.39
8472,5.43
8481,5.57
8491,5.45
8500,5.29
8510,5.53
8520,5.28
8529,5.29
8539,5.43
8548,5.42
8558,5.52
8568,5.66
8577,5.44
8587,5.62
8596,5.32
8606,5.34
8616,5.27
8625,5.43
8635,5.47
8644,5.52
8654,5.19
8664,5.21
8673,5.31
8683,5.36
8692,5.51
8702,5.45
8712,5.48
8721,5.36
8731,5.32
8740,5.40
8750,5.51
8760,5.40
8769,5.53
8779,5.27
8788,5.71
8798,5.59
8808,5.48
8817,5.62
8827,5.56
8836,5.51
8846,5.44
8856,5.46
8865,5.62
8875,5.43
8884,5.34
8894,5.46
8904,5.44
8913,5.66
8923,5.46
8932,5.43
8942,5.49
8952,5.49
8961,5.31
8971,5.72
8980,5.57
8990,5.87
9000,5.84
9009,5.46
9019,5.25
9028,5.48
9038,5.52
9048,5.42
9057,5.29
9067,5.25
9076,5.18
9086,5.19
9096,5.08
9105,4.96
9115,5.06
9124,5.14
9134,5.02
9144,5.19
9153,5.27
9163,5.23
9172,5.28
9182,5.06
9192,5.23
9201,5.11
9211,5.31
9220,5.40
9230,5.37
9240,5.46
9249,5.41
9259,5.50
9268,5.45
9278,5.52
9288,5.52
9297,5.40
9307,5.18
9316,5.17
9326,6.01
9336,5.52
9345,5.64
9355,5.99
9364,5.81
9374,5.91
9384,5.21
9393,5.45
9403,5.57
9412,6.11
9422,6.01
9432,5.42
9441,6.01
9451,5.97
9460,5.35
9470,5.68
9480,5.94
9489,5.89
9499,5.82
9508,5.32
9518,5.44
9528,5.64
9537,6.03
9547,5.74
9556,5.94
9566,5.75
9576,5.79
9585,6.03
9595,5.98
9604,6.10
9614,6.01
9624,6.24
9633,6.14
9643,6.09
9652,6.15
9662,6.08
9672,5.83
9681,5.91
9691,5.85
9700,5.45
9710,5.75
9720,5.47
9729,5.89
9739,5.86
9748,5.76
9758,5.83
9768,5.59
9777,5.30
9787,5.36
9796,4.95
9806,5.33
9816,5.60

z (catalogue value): 0.28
